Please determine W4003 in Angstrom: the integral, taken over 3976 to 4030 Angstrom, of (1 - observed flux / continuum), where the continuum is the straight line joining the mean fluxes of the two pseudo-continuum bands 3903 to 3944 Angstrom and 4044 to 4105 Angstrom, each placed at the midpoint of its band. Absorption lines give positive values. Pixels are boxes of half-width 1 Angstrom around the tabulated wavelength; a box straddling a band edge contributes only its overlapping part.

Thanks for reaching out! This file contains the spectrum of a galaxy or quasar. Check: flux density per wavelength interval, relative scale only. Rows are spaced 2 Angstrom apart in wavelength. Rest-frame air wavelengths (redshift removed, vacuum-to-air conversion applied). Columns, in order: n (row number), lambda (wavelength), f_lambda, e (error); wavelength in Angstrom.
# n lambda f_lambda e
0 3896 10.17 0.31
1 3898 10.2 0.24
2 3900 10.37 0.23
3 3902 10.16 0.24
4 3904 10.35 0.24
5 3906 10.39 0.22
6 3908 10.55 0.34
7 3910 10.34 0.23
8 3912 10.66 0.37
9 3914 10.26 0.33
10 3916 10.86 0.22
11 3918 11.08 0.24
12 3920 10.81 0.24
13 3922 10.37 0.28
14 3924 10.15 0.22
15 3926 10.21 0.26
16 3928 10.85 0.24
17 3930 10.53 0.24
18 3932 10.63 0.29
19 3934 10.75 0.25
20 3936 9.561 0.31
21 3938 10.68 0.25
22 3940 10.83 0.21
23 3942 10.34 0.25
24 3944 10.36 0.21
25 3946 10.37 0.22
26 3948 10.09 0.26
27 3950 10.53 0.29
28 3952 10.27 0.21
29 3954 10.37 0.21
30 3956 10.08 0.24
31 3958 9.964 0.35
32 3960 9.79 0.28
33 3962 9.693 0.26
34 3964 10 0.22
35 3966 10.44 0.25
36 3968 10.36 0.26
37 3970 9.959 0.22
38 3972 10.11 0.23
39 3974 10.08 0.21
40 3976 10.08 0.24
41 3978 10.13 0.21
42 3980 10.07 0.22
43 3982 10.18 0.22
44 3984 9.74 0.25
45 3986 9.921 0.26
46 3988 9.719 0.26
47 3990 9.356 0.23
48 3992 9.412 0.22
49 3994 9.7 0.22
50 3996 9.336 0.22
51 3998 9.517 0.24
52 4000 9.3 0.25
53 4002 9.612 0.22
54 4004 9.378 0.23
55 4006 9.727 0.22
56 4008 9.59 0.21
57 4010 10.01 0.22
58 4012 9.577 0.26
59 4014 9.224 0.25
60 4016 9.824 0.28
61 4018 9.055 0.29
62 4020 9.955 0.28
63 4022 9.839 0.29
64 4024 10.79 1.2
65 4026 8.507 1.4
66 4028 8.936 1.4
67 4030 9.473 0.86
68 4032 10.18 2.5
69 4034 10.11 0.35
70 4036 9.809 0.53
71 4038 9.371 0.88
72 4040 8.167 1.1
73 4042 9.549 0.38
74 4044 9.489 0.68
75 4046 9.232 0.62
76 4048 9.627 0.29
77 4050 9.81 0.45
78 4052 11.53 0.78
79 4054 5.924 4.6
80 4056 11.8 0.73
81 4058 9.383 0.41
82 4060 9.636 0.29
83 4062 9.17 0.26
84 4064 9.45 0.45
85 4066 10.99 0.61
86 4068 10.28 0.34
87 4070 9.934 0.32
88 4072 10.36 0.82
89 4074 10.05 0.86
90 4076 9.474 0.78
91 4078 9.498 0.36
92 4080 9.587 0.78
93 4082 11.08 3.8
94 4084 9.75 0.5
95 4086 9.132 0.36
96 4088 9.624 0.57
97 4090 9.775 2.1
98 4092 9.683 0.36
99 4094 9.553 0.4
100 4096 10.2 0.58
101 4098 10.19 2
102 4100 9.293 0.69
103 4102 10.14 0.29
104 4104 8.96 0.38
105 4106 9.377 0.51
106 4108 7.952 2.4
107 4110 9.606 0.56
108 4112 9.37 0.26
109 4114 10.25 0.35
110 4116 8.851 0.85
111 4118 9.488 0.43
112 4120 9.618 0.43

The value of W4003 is 2.6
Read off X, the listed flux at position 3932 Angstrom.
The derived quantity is 10.63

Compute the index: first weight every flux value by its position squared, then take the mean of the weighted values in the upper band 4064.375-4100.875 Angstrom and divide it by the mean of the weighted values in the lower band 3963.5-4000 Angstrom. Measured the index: 1.05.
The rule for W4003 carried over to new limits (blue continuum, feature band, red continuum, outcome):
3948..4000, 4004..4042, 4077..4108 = 1.0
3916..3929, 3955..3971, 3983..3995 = 0.0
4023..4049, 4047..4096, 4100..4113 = -2.3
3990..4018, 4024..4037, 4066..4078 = 0.2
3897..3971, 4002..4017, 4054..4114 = 0.6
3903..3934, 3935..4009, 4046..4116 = 2.2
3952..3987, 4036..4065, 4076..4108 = 1.0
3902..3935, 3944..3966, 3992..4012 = -0.1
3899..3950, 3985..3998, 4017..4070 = 0.5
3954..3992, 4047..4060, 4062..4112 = 0.2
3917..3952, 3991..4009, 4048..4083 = 1.2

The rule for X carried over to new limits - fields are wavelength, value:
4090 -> 9.775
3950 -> 10.53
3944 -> 10.36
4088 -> 9.624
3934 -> 10.75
